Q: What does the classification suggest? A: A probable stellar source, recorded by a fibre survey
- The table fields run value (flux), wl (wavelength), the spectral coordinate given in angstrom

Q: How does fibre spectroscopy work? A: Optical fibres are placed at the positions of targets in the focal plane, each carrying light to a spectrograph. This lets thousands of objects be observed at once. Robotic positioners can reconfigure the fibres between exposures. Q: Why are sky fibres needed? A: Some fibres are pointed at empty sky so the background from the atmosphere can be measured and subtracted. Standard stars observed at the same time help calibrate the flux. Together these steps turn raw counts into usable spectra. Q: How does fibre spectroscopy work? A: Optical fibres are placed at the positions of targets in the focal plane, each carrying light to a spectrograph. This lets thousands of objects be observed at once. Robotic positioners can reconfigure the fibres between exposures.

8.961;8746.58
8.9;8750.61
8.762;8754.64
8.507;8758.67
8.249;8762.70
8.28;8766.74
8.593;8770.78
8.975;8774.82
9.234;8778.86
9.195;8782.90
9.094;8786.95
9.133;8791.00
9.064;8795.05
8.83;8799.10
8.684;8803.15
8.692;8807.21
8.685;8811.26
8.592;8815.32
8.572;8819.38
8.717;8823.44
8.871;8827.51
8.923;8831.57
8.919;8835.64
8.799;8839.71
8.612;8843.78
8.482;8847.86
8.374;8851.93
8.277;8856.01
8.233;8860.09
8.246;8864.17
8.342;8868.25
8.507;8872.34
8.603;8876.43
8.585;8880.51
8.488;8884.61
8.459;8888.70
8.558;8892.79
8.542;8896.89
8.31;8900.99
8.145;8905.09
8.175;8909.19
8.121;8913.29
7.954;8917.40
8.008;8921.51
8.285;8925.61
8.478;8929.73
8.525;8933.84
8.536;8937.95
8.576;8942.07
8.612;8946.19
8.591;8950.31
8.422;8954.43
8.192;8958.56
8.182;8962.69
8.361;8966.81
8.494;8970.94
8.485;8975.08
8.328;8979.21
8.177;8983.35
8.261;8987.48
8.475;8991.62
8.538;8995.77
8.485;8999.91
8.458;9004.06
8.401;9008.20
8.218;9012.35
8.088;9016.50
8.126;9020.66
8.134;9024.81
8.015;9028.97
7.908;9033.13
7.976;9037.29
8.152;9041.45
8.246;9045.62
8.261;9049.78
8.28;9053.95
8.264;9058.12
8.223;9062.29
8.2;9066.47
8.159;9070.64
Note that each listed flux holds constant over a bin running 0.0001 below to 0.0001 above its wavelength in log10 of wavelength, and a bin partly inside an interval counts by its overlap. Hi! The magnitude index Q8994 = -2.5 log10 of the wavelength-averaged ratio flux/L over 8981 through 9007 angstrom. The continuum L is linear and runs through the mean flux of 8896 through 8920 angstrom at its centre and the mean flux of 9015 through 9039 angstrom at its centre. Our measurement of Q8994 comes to -0.04 mag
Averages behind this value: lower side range 8.19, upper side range 8.04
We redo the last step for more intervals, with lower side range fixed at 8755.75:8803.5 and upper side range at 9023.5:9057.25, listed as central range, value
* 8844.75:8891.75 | 0.021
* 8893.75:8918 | 0.032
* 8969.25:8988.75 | -0.008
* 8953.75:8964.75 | 0.013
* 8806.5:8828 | 0.006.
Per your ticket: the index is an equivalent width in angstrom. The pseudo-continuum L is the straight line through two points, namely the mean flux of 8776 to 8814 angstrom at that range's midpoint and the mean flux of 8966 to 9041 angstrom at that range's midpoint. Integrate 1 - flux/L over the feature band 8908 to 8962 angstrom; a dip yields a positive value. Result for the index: 0.9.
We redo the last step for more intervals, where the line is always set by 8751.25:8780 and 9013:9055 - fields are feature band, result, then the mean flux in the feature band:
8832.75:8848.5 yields -0.4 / 8.73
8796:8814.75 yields -0.3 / 8.73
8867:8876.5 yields 0.0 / 8.46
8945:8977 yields -0.6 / 8.41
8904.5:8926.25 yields 0.7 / 8.1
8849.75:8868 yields 0.4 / 8.29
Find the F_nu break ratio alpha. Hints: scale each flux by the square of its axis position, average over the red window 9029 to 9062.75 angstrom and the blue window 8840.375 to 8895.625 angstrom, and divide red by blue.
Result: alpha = 1.0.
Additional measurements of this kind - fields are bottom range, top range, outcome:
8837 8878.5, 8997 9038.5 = 1.00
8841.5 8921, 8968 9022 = 1.02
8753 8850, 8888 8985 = 0.98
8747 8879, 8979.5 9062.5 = 0.99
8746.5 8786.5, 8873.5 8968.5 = 0.99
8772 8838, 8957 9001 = 0.98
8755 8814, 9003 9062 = 0.98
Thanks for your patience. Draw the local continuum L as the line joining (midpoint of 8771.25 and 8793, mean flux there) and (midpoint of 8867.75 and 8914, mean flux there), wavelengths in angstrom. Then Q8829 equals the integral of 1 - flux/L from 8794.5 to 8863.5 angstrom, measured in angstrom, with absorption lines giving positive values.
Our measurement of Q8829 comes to 1.2 angstrom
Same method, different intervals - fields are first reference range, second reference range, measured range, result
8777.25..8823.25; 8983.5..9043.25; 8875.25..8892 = 0.18 angstrom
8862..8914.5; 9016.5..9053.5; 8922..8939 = -0.20 angstrom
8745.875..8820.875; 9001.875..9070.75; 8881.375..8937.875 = 1.08 angstrom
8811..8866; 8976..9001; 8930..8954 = -0.30 angstrom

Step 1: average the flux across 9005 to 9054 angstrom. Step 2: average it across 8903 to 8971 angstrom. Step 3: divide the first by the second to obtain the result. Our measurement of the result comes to 0.98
